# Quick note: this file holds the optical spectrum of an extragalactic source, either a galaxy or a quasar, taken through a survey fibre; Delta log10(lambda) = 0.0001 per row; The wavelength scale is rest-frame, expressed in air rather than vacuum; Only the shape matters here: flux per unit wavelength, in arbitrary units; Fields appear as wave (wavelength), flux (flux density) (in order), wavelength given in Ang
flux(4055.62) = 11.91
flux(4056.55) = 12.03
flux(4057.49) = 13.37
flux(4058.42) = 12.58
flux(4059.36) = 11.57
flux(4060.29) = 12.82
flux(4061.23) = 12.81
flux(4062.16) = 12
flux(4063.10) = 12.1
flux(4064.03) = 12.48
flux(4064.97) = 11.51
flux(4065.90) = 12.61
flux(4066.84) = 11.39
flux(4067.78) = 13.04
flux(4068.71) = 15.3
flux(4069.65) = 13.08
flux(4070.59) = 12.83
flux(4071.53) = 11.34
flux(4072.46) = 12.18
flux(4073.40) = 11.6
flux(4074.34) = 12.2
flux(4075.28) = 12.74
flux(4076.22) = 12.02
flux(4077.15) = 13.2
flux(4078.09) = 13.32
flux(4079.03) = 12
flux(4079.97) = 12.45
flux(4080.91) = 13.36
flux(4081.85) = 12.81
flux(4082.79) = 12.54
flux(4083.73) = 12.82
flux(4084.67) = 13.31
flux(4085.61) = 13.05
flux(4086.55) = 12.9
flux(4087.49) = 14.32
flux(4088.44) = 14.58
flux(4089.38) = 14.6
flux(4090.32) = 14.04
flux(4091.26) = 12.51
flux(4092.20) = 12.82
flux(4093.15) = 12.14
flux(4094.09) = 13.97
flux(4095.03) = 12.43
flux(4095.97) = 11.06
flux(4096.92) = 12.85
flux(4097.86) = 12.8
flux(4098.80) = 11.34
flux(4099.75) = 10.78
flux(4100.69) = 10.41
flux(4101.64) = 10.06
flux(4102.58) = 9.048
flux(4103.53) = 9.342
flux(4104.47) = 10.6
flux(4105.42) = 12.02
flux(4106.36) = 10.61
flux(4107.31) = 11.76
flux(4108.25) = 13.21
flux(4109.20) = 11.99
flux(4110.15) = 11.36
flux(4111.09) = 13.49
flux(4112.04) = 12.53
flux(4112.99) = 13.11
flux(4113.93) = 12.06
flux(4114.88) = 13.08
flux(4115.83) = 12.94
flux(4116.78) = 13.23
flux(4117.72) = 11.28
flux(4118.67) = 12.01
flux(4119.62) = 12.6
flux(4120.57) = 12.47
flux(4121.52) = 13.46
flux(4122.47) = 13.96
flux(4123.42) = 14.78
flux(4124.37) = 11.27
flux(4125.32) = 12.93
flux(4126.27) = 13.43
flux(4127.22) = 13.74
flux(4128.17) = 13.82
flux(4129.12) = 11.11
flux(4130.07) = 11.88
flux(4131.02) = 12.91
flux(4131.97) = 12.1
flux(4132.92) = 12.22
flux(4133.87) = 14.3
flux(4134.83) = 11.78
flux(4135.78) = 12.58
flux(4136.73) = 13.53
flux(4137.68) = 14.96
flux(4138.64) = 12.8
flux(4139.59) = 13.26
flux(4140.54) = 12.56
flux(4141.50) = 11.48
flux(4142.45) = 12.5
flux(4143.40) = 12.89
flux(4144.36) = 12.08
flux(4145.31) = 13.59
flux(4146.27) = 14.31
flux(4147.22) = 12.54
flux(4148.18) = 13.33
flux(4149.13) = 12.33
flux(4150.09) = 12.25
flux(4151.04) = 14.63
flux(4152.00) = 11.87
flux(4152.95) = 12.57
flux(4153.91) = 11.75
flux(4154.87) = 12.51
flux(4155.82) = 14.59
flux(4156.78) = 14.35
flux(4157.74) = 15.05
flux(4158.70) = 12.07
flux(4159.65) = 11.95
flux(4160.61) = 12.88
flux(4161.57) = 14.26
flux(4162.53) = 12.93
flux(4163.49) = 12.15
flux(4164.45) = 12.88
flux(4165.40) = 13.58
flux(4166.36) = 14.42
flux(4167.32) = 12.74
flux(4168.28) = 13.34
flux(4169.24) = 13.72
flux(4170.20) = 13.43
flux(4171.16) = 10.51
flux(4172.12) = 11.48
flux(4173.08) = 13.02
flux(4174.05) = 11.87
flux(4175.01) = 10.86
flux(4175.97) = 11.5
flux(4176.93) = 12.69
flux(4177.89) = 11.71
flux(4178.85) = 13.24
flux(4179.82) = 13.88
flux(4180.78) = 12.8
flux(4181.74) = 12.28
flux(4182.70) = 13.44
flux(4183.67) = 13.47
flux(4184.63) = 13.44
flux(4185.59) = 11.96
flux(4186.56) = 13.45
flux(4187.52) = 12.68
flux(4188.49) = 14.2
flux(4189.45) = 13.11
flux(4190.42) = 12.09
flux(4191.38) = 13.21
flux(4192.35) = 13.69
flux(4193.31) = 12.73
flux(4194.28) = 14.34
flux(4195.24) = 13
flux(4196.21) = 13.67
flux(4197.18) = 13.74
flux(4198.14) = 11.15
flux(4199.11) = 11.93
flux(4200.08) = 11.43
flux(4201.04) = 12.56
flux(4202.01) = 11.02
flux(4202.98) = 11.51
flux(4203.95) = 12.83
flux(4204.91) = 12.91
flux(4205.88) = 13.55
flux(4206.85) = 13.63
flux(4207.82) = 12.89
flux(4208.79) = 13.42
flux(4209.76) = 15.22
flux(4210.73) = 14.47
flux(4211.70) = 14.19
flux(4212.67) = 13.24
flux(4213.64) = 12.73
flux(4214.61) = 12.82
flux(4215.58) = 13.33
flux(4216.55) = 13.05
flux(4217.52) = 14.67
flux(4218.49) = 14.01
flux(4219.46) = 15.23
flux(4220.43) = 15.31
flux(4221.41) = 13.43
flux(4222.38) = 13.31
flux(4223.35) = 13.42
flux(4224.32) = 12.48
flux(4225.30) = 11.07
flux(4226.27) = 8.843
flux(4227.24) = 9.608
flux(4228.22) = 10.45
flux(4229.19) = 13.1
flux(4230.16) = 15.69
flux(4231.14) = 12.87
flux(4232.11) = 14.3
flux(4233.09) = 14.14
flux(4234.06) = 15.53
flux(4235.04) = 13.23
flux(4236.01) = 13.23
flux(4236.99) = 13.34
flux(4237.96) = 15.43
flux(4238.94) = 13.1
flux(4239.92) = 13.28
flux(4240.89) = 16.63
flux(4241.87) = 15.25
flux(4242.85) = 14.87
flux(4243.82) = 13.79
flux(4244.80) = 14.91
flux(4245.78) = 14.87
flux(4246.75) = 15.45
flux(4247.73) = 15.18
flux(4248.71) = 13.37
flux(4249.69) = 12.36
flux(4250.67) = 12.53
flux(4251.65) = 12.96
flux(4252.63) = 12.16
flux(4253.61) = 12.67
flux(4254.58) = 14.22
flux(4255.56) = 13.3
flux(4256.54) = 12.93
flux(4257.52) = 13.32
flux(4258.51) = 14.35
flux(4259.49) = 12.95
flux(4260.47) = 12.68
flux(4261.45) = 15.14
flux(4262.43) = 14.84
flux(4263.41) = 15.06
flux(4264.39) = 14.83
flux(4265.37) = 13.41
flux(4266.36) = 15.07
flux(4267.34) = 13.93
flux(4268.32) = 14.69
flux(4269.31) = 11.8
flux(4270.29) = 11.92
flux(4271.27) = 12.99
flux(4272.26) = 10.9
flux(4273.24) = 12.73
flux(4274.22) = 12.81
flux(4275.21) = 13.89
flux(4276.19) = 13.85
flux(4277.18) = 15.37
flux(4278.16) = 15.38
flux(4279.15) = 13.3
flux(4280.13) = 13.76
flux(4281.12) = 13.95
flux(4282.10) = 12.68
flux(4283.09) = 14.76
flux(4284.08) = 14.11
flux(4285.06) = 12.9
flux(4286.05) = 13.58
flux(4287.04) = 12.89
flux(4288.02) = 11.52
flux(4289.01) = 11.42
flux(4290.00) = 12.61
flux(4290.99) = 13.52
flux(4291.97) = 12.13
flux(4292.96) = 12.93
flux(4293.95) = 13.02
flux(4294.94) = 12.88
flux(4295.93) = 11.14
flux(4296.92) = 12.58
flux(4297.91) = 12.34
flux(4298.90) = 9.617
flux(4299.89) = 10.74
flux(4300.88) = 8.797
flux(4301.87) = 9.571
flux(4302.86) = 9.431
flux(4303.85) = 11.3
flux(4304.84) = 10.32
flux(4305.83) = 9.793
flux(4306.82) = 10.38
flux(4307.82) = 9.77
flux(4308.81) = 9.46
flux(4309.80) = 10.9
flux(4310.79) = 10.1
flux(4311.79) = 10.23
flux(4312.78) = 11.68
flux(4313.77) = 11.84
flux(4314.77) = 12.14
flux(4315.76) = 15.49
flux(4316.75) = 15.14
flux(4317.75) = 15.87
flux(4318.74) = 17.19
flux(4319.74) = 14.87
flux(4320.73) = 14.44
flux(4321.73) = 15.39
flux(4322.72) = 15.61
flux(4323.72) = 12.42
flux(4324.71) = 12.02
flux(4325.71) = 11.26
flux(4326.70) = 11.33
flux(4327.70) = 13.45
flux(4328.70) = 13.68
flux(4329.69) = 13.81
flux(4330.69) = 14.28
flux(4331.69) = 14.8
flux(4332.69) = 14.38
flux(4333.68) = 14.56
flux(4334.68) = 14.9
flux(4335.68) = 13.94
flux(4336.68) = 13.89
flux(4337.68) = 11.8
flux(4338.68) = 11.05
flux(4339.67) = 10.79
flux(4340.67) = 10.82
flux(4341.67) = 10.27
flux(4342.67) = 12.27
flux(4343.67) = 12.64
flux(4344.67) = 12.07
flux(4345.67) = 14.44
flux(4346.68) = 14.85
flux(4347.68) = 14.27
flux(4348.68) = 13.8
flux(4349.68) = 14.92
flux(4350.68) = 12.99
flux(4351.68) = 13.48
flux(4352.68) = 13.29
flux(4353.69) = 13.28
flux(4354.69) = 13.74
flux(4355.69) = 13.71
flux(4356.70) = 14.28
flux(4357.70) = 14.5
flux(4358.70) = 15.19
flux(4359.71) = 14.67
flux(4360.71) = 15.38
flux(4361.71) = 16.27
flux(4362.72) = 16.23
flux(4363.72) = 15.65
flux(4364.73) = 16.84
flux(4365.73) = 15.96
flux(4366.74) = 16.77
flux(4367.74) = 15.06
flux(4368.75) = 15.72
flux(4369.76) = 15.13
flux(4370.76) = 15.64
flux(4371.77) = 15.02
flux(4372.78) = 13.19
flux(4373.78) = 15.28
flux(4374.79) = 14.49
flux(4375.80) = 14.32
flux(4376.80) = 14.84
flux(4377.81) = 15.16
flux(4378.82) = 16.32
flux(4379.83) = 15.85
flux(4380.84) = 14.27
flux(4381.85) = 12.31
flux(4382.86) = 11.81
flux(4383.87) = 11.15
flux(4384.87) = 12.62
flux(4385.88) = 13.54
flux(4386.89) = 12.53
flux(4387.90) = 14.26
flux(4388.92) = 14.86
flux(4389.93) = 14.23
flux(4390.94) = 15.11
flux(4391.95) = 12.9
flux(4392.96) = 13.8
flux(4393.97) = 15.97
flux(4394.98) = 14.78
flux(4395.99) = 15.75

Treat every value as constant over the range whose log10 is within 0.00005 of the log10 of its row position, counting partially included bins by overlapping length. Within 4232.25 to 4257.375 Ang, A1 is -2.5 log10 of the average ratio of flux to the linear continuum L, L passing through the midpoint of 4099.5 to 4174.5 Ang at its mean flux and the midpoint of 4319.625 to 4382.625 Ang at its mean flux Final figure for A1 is -0.048 mag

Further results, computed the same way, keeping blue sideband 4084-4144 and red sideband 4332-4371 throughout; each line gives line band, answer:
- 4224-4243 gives 0.001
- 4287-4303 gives 0.181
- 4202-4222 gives -0.031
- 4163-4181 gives 0.024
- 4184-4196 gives -0.013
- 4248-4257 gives 0.036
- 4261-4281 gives -0.018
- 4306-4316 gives 0.244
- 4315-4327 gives -0.029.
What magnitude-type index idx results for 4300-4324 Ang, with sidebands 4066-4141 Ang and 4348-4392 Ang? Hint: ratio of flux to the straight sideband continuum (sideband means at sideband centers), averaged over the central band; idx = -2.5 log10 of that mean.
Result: 0.160 mag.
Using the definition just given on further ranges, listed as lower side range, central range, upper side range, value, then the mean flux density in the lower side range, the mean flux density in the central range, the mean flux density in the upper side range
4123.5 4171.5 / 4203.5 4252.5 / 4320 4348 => -0.04 mag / 13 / 13.6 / 13.2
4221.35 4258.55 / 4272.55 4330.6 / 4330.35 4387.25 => 0.10 mag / 13.5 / 12.6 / 14.1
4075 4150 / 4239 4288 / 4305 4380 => -0.03 mag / 12.6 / 13.7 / 13.7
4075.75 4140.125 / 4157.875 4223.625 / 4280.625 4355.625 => -0.04 mag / 12.6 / 13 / 12.7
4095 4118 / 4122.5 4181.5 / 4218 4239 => -0.05 mag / 11.7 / 12.9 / 13.2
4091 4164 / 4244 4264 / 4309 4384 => -0.04 mag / 12.5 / 13.8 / 13.9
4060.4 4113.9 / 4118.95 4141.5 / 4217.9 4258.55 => -0.02 mag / 12.4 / 12.9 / 13.6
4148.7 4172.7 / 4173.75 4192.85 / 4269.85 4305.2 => 0.01 mag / 13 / 12.8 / 12.4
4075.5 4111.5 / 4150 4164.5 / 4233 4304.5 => -0.03 mag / 12.3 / 13.1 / 13.2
